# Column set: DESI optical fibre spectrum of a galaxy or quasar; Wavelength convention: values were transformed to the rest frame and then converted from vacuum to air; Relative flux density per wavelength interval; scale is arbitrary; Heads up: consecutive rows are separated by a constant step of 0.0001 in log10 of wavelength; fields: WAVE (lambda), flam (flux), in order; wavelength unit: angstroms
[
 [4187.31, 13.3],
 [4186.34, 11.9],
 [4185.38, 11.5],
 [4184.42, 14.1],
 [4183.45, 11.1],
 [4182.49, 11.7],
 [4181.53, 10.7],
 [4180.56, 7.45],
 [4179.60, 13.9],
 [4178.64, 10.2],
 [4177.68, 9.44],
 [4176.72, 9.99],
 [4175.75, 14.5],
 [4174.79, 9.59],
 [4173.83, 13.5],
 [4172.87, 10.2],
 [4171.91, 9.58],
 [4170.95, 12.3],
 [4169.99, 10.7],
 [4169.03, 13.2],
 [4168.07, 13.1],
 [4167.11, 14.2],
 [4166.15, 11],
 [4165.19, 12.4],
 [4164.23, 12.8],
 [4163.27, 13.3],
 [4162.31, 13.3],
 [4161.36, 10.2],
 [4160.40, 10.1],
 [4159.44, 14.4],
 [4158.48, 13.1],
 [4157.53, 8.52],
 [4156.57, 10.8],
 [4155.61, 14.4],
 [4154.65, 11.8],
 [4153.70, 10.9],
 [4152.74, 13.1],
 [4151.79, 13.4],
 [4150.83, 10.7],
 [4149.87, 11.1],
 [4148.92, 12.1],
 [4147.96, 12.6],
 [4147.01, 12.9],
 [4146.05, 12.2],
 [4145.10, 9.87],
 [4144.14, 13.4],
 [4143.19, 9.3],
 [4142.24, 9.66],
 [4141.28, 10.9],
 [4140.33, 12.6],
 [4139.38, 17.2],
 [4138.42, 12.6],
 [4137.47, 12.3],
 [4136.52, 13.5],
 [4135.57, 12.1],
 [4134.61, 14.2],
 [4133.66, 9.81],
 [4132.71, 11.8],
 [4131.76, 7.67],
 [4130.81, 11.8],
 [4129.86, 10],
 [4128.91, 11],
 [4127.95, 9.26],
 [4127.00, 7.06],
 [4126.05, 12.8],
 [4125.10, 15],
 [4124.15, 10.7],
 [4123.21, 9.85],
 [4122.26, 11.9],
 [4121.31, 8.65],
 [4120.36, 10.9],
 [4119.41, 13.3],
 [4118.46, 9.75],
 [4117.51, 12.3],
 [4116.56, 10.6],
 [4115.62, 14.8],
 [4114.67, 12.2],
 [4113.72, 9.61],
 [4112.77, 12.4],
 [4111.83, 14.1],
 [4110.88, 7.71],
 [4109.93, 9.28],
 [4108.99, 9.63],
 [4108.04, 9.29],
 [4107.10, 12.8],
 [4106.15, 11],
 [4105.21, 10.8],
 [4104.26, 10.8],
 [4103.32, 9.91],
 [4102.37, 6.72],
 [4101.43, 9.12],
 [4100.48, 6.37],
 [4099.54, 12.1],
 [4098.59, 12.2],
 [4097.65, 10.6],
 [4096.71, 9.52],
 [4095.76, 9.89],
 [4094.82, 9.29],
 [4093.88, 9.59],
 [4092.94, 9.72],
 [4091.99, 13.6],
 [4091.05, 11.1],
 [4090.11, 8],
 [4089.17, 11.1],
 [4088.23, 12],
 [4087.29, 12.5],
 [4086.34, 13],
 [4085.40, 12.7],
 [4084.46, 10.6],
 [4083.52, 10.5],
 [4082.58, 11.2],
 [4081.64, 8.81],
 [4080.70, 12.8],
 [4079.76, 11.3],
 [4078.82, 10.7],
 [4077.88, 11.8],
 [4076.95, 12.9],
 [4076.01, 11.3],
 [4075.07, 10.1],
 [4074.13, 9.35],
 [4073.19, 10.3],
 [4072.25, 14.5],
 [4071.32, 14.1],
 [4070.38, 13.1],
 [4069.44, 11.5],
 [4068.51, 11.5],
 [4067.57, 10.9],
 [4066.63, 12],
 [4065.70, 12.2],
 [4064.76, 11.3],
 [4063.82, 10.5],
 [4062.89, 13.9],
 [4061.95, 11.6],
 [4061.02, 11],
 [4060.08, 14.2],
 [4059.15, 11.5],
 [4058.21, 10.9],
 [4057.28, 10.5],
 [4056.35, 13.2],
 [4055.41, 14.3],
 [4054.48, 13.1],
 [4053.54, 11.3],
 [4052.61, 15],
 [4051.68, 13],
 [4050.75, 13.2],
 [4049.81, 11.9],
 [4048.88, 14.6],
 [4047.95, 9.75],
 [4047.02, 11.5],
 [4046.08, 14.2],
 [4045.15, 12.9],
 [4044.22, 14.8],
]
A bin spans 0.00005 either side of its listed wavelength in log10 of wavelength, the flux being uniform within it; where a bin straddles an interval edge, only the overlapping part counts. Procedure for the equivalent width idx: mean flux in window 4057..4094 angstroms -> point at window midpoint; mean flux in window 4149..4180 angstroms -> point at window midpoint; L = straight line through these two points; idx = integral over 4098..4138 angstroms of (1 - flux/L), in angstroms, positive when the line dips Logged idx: 2.8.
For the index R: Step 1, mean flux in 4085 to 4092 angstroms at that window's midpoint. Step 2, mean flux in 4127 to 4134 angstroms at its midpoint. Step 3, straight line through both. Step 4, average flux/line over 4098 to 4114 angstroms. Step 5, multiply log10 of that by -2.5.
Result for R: 0.07 mag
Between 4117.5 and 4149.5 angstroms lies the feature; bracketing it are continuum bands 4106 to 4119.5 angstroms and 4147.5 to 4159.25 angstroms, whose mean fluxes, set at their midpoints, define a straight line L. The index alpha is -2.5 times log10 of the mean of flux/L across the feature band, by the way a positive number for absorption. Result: 0.01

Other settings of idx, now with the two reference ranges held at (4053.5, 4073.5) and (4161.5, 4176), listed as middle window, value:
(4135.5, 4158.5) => 0.3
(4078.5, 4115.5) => 4.6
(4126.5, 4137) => 1.2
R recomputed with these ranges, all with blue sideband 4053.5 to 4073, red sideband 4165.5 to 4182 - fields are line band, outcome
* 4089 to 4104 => 0.21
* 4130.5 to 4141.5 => -0.05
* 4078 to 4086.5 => 0.08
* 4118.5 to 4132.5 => 0.10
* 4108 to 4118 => 0.07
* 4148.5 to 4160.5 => -0.04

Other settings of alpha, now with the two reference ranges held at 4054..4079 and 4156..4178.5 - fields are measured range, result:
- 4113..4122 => 0.043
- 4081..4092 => 0.068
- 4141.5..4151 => 0.037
